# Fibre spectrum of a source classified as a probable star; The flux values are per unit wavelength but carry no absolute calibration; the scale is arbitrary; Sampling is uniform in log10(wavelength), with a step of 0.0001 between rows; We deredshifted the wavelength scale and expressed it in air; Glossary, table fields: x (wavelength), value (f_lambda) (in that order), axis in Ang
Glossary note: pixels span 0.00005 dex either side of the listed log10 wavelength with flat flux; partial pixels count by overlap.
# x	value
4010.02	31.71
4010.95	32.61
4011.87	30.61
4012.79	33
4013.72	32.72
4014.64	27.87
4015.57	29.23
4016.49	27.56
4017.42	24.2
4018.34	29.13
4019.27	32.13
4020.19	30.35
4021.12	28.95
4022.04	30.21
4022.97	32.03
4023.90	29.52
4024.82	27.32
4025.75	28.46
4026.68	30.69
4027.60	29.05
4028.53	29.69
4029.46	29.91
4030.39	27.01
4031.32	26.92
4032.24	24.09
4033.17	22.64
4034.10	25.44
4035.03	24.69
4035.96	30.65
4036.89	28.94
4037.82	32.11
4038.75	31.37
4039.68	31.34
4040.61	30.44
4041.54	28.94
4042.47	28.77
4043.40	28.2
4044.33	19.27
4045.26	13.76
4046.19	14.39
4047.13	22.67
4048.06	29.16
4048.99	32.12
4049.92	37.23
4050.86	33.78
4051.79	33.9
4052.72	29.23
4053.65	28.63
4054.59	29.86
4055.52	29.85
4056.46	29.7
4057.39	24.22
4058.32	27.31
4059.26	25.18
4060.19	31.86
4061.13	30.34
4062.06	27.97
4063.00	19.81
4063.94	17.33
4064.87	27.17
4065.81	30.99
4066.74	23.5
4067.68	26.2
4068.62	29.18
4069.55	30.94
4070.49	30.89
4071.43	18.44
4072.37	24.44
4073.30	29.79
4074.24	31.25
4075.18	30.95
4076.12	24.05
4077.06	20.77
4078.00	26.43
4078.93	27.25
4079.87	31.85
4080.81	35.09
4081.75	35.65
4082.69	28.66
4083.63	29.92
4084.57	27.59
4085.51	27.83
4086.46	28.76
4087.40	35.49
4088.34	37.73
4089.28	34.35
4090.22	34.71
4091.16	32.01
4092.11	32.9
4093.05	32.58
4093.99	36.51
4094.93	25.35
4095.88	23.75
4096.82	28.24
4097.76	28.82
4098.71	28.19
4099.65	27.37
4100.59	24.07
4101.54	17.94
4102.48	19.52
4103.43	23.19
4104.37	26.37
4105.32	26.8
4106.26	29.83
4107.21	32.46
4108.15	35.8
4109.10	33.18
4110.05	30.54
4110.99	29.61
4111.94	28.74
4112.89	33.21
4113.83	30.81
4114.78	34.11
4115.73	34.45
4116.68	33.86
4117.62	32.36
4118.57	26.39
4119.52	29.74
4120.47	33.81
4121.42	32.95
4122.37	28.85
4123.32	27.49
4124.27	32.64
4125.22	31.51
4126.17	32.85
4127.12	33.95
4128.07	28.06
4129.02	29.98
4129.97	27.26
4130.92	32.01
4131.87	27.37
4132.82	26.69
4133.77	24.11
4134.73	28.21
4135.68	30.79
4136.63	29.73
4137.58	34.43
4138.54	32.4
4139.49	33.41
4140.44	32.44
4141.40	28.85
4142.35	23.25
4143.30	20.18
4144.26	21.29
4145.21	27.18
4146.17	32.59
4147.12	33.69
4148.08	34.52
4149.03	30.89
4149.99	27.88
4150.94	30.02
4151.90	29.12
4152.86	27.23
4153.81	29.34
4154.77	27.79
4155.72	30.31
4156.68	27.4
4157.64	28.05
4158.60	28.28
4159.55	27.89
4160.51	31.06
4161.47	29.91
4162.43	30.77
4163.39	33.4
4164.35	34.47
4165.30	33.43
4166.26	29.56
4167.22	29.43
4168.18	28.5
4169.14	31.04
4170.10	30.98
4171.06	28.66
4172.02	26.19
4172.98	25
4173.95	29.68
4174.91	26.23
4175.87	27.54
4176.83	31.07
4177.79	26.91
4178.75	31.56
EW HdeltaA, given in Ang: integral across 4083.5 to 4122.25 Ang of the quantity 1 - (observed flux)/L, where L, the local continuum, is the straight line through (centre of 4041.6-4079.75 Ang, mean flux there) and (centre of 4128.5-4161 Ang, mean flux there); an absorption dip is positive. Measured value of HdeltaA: -2.83 Ang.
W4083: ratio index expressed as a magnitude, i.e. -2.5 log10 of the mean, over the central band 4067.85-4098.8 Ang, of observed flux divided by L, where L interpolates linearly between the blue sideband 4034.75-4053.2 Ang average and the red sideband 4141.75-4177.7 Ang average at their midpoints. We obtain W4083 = -0.048 mag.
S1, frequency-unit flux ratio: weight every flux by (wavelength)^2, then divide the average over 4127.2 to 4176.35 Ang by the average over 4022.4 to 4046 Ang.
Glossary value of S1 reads 1.13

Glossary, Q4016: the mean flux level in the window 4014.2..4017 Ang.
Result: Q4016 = 28.1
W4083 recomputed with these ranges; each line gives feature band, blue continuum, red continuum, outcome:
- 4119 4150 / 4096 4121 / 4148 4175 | -0.015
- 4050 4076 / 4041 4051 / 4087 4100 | -0.005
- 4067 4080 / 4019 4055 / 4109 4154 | 0.071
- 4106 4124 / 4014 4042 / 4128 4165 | -0.084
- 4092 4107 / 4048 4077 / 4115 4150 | 0.084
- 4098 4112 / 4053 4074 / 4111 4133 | 0.084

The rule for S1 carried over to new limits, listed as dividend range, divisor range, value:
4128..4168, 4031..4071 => 1.12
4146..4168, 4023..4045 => 1.15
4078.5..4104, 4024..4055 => 1.08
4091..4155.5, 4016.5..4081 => 1.10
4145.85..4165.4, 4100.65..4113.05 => 1.11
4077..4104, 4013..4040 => 1.05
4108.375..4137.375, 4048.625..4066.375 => 1.10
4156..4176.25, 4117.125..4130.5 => 0.98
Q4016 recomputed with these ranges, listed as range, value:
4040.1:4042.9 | 29.4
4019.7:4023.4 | 30.4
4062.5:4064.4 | 18.6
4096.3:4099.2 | 28.4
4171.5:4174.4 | 26.9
